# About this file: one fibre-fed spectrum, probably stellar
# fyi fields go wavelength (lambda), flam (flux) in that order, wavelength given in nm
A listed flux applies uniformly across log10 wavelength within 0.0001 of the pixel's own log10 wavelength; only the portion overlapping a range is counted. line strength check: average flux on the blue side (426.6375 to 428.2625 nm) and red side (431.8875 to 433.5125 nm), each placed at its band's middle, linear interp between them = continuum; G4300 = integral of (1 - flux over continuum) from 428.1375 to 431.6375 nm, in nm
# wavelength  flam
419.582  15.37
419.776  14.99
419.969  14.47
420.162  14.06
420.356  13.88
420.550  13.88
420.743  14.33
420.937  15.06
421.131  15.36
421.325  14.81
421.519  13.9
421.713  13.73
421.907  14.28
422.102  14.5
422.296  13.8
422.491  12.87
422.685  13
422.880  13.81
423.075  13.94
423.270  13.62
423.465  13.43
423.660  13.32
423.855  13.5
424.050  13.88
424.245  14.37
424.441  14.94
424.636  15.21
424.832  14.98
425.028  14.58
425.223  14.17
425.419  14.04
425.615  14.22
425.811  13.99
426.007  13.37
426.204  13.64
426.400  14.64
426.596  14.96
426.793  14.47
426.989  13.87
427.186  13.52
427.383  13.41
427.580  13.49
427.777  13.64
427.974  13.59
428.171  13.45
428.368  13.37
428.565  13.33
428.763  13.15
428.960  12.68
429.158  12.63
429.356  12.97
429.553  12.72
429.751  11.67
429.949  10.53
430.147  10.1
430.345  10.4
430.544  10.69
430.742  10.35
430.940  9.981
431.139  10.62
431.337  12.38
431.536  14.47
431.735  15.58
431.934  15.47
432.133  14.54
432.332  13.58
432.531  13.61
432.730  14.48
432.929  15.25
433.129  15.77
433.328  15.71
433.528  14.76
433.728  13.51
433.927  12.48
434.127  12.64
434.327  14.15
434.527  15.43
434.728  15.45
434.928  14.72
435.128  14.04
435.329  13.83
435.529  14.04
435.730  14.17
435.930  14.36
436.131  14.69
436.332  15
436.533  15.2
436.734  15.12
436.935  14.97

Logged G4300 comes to 0.556 nm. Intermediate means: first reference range 13.7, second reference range 14.8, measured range 11.9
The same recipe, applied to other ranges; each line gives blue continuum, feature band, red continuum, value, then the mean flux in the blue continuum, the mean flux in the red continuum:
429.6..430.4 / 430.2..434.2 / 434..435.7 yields -0.285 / 10.8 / 14.2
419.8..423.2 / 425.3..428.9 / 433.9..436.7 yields 0.111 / 14.1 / 14.4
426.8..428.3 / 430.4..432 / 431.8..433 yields 0.221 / 13.6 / 14.5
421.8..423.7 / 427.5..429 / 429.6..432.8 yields -0.061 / 13.7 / 12.4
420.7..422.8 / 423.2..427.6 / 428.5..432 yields -0.265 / 14.1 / 12.2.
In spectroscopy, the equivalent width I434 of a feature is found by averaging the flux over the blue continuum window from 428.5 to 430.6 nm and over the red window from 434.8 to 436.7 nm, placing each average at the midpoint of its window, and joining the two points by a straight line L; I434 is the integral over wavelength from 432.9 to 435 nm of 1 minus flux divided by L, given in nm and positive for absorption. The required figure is -0.119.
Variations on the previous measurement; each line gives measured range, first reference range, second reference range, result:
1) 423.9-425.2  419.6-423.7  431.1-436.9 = -0.04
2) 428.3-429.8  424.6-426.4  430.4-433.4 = 0.10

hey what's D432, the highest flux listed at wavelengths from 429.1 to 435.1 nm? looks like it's 15.77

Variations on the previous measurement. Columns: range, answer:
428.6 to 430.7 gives 13.15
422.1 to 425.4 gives 15.21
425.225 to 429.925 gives 14.96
